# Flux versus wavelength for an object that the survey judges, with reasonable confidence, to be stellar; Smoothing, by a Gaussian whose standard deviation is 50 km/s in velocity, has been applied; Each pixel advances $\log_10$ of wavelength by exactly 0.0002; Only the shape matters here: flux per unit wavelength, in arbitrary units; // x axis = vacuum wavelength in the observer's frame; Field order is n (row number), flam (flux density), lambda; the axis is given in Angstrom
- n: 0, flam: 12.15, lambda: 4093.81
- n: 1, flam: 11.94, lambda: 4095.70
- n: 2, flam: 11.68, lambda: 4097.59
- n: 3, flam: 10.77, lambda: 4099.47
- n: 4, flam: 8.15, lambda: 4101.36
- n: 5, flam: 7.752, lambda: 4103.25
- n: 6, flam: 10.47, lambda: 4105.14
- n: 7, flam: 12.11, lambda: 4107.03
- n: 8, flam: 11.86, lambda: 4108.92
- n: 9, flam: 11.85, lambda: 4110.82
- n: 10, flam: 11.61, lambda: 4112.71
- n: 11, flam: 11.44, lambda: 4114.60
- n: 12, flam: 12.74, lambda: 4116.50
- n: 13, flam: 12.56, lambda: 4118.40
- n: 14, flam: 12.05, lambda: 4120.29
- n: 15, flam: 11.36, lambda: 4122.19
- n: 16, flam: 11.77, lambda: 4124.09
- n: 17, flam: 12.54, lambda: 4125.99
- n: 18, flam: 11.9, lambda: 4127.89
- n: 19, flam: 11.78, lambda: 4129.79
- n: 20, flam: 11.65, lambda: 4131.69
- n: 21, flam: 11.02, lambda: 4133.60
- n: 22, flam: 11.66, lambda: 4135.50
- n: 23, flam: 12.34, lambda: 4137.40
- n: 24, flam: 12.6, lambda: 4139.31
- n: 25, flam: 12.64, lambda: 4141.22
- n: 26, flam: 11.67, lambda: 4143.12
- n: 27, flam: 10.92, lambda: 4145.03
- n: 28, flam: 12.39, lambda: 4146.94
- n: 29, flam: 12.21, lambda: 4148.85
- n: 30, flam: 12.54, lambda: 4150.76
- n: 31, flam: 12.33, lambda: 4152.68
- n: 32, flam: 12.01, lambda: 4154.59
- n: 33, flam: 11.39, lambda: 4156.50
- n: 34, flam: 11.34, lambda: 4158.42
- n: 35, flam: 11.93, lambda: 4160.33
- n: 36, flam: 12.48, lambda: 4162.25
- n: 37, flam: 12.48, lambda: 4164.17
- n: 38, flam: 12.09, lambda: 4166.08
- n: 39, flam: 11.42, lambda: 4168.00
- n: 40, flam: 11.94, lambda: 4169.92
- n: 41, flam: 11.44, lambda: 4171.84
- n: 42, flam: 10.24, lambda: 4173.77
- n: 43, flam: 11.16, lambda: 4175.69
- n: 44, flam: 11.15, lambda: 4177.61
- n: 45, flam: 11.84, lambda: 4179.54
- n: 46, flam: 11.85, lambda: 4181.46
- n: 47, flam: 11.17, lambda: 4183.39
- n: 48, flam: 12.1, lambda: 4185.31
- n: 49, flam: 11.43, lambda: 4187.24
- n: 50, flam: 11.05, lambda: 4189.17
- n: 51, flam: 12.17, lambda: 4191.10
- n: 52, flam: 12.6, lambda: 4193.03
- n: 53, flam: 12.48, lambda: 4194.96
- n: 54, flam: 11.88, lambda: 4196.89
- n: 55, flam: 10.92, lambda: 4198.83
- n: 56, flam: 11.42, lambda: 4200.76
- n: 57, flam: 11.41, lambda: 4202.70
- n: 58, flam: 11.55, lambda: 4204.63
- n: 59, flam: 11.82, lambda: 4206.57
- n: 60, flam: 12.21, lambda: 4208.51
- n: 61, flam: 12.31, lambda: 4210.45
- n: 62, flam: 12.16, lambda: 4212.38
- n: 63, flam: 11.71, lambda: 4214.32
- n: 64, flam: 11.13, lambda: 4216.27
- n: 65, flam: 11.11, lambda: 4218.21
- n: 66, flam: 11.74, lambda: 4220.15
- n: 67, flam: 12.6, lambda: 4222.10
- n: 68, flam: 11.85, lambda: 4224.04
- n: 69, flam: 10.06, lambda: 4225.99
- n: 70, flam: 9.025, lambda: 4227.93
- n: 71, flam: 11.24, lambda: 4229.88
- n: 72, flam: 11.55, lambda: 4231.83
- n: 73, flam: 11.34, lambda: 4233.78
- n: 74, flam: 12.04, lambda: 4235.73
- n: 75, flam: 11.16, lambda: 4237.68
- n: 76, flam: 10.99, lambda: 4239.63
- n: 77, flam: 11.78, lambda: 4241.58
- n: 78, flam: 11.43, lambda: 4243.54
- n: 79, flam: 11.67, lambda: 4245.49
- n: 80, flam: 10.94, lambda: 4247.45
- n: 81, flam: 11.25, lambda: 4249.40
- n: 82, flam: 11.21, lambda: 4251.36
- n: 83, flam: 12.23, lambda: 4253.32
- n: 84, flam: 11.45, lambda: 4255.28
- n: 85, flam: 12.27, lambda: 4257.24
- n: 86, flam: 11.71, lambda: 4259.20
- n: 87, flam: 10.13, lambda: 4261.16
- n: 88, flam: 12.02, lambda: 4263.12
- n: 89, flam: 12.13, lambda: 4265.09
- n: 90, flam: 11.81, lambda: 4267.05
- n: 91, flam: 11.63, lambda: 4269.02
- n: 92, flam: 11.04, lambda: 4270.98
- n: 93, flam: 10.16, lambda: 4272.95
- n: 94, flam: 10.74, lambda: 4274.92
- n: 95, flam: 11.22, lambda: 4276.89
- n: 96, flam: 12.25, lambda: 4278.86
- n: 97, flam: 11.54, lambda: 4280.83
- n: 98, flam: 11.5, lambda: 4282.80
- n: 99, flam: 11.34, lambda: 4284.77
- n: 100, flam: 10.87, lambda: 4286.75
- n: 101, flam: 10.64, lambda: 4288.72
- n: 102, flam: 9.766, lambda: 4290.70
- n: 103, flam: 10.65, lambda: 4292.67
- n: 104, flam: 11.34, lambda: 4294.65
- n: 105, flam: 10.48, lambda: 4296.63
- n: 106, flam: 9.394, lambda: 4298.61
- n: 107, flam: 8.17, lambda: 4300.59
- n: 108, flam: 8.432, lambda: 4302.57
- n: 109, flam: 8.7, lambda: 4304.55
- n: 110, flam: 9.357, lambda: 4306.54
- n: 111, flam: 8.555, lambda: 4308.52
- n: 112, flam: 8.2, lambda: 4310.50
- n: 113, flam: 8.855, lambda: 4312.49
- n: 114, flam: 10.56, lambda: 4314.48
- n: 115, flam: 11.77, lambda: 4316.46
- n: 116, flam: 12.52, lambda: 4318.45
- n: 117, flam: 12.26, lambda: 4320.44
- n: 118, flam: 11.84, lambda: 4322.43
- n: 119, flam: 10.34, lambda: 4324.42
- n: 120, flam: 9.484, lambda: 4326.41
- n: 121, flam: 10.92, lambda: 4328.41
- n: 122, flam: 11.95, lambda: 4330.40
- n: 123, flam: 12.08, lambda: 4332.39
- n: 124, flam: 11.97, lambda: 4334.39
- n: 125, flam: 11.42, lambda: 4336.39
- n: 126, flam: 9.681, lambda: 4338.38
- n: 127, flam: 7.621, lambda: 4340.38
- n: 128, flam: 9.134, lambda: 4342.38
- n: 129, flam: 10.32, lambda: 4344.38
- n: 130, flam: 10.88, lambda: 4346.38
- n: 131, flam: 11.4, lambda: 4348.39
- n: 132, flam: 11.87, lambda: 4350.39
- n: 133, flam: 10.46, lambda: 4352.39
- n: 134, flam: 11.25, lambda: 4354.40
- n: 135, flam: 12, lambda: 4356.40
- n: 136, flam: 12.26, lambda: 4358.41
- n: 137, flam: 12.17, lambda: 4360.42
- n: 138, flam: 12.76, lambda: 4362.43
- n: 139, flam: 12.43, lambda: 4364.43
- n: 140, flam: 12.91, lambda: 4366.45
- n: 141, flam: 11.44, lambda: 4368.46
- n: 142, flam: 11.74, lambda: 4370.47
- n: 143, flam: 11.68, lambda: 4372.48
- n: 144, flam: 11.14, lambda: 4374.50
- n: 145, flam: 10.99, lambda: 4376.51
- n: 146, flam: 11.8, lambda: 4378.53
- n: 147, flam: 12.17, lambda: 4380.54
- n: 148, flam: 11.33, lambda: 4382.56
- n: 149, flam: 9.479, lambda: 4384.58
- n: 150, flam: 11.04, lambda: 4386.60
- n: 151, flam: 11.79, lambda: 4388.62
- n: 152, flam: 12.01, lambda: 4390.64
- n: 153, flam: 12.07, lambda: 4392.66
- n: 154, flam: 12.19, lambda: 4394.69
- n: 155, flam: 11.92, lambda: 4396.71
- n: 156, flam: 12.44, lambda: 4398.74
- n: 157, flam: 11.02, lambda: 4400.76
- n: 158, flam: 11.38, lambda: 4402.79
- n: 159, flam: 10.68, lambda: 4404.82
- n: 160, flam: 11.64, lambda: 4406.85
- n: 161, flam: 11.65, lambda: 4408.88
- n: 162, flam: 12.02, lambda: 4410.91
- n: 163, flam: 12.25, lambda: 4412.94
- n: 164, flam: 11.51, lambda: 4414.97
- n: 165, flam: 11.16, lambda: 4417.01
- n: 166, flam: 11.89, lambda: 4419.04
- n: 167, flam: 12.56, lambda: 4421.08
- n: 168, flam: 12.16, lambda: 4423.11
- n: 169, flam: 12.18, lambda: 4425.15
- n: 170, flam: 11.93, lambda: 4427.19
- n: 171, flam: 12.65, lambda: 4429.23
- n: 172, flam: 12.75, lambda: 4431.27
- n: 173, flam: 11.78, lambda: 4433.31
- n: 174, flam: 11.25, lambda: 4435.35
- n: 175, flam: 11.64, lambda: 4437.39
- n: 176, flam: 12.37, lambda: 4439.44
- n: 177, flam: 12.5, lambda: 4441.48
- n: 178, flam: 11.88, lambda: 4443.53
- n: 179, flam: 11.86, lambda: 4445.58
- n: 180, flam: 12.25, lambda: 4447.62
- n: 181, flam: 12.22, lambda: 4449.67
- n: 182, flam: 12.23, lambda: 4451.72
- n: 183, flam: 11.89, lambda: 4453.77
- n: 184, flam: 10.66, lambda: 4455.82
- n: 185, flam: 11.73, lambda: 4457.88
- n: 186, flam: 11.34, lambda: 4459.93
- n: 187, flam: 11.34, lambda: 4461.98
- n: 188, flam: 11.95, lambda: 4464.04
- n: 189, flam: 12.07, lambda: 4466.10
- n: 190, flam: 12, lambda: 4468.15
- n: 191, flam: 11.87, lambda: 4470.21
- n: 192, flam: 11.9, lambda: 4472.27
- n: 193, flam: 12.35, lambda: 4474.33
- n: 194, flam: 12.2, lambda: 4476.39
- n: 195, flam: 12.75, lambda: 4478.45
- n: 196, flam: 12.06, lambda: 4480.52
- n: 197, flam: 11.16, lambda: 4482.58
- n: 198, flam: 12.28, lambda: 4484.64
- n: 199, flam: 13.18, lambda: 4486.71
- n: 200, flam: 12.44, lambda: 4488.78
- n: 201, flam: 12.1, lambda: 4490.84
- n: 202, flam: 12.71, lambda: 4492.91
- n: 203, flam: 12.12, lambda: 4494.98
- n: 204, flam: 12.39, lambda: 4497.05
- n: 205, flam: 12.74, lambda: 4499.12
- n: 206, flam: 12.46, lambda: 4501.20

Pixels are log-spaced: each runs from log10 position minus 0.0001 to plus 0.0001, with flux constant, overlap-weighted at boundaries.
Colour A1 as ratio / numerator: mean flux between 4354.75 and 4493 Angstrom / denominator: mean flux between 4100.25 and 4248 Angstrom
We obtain 1.03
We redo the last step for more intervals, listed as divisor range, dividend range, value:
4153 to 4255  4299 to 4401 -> 0.95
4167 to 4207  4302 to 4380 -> 0.94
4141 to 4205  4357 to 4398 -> 1.00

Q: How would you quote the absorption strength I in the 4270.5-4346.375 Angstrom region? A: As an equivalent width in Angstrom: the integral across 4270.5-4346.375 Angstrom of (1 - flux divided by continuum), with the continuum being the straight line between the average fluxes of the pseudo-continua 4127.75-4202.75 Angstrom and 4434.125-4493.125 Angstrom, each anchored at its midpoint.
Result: 9.1 Angstrom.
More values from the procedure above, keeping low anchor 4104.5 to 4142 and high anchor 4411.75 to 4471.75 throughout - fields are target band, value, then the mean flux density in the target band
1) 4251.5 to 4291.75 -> 2.02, 11.3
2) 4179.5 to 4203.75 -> 0.40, 11.7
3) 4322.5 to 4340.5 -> 1.67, 10.8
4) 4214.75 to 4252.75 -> 2.00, 11.3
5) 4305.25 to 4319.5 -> 2.34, 9.96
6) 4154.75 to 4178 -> 0.58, 11.6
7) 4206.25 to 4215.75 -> -0.08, 12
